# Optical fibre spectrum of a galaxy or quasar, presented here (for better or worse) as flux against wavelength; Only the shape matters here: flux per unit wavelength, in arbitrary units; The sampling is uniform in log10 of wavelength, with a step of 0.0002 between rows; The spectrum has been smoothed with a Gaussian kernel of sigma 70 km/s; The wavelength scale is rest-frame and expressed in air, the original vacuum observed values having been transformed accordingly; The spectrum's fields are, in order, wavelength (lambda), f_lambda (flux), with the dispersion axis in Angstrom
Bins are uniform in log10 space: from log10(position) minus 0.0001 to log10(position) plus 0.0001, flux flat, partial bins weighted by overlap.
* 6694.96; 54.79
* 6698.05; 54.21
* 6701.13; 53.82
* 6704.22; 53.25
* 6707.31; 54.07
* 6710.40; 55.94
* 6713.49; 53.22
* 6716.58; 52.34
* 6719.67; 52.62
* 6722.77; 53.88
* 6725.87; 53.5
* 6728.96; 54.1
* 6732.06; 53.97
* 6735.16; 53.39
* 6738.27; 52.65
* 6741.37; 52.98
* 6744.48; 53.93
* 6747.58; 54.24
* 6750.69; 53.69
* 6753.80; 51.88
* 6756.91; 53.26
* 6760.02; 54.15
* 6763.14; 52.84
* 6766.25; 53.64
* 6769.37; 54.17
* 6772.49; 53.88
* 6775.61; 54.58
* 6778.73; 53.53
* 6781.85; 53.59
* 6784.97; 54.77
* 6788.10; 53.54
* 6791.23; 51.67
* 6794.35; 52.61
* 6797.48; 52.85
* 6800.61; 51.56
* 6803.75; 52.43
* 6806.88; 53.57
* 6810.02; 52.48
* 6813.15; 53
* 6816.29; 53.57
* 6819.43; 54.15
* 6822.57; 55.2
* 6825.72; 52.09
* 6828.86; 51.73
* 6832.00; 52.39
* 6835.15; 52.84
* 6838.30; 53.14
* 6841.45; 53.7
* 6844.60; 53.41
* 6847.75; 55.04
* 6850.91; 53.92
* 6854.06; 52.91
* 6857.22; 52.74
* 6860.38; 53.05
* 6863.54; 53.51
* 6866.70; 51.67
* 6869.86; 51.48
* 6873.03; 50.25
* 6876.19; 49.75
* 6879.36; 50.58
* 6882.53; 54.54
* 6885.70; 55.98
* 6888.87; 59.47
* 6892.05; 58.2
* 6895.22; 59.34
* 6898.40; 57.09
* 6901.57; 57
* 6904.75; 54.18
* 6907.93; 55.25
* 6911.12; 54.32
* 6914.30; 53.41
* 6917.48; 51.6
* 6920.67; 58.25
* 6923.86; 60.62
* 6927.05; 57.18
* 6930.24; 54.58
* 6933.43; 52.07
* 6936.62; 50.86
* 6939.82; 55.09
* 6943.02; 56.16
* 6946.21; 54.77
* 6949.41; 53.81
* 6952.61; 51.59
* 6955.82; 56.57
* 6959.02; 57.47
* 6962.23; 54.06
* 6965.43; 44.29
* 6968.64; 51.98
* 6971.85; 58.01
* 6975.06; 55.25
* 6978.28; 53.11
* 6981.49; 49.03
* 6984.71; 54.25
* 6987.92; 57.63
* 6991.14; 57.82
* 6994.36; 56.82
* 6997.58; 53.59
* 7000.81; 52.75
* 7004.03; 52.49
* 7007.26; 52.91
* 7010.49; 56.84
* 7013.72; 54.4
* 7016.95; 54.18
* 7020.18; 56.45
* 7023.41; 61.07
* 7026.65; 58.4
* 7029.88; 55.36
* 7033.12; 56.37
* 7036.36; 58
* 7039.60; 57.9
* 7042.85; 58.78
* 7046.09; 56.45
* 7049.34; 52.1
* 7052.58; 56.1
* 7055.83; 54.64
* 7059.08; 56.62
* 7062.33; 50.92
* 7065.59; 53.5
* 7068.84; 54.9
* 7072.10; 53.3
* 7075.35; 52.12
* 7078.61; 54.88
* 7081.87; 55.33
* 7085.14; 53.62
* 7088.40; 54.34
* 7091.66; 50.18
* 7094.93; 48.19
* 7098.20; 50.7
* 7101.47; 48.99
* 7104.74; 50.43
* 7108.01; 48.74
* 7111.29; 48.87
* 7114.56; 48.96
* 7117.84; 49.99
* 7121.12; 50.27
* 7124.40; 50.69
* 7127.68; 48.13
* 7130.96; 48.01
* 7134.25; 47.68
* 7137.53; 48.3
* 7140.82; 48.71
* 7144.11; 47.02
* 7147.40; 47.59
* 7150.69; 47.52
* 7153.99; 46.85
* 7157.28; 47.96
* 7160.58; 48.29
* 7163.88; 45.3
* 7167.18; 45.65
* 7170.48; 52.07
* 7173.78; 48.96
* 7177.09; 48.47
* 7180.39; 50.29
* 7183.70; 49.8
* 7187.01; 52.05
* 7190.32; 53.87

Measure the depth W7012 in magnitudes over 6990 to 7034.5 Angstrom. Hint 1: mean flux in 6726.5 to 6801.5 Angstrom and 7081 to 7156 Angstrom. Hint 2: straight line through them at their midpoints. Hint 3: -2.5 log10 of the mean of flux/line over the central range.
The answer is -0.10 mag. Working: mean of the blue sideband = 53.4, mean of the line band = 55.6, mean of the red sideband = 49.5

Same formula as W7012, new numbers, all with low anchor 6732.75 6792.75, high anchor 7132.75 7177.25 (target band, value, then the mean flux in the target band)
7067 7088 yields -0.11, 54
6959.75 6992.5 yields -0.07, 53.6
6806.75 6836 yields -0.01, 53.1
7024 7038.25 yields -0.16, 57.3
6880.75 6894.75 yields -0.11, 57.1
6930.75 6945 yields -0.06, 53.7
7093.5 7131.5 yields -0.02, 49.4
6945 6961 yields -0.08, 54.8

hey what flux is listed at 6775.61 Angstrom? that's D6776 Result 54.58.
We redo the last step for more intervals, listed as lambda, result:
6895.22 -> 59.34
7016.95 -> 54.18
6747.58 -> 54.24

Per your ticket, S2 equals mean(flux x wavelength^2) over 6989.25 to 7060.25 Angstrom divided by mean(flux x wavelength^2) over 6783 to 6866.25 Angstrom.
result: 1.1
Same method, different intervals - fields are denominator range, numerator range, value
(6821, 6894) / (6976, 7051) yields 1.09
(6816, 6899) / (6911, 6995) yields 1.04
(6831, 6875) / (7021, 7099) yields 1.10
